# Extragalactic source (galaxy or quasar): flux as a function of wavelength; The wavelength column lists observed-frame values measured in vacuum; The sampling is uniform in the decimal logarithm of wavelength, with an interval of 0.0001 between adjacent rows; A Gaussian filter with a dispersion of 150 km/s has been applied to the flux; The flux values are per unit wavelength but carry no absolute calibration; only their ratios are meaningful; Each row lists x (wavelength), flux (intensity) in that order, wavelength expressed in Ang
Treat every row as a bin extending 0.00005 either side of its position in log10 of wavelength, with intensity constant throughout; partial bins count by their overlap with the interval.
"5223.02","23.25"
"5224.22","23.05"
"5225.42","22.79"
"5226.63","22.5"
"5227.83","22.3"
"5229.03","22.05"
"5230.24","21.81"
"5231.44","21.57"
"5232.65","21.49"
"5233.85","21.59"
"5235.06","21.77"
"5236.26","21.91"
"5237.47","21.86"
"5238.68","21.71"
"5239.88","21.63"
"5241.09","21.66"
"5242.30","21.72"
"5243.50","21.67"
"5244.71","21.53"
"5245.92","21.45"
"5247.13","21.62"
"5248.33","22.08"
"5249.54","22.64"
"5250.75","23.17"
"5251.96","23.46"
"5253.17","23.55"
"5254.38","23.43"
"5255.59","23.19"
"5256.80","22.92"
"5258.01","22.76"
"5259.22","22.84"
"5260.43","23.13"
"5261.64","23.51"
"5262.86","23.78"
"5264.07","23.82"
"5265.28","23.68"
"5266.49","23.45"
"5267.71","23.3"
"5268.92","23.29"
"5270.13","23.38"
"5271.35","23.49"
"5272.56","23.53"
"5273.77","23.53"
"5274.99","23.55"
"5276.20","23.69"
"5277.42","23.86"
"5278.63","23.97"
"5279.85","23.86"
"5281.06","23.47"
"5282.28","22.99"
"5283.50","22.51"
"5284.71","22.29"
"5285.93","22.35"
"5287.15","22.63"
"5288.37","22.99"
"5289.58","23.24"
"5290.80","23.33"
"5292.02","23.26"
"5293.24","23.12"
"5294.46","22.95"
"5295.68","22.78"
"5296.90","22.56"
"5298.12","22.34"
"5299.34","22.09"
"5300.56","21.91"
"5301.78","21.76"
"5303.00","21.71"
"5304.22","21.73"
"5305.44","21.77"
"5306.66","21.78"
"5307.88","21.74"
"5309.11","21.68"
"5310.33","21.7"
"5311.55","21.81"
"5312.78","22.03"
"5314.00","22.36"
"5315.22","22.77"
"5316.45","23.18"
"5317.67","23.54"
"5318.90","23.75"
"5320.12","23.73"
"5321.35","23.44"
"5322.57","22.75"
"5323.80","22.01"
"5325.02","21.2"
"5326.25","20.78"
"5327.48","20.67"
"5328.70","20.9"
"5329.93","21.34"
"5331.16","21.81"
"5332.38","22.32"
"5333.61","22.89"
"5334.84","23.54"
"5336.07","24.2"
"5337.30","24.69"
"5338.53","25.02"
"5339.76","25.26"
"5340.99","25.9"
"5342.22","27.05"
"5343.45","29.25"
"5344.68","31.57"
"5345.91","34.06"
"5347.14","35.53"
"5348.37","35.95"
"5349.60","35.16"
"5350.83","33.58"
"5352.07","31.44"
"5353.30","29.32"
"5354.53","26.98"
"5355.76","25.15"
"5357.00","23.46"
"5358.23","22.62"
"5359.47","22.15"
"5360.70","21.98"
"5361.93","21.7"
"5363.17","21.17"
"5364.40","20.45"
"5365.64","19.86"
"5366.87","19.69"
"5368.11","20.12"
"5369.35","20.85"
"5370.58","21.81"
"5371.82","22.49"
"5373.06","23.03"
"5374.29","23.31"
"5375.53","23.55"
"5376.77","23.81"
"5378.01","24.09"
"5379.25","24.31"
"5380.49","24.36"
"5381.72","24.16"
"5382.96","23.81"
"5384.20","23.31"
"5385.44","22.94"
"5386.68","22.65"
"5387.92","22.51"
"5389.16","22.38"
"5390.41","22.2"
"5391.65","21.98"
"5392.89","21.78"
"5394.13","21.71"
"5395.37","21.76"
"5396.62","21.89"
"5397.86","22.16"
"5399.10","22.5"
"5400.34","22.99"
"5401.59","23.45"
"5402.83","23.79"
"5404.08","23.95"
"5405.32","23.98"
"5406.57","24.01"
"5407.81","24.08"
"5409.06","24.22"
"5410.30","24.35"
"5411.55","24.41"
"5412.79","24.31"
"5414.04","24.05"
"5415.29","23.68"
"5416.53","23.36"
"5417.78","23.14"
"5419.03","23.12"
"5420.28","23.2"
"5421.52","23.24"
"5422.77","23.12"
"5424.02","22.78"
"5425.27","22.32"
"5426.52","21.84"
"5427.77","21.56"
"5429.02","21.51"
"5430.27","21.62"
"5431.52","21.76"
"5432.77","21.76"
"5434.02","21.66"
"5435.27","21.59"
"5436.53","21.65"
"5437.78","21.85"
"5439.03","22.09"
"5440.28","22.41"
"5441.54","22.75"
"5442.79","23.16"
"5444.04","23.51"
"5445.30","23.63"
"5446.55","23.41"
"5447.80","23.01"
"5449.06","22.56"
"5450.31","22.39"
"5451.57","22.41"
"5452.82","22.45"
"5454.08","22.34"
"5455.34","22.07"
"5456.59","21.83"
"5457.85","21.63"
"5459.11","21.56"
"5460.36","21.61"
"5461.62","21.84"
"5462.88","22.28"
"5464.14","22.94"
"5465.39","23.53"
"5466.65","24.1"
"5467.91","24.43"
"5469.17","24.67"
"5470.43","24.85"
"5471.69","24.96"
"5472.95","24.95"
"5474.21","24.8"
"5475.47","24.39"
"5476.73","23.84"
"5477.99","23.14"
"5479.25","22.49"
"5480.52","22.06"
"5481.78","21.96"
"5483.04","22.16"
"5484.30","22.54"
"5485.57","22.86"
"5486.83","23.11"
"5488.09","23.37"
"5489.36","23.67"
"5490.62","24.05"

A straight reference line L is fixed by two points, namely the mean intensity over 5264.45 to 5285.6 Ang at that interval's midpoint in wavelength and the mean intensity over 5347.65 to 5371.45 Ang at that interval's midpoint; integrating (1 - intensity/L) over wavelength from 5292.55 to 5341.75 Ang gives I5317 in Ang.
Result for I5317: 3.2 Ang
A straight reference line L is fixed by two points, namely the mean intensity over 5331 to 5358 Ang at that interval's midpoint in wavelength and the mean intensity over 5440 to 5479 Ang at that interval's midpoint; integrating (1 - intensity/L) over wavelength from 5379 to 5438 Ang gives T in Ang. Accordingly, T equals 5.6 Ang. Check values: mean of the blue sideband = 27.9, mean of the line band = 22.9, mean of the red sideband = 23.1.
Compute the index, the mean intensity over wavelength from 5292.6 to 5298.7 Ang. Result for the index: 22.7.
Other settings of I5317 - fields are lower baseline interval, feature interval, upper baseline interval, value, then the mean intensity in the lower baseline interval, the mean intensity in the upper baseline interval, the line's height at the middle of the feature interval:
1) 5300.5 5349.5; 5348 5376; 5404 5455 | -0.9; 24.2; 22.9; 23.7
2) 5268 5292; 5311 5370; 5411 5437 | -4.1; 23.3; 22.6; 23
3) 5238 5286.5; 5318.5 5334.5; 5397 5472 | 0.6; 22.9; 22.9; 22.9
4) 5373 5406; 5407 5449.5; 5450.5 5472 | 0.2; 23.1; 22.9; 23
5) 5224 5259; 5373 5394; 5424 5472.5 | -0.6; 22.2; 22.6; 22.5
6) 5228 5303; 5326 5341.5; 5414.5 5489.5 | -0.2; 22.7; 22.8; 22.8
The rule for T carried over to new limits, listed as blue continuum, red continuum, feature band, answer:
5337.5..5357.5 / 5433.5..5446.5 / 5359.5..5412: 7.65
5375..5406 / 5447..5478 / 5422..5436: 0.68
